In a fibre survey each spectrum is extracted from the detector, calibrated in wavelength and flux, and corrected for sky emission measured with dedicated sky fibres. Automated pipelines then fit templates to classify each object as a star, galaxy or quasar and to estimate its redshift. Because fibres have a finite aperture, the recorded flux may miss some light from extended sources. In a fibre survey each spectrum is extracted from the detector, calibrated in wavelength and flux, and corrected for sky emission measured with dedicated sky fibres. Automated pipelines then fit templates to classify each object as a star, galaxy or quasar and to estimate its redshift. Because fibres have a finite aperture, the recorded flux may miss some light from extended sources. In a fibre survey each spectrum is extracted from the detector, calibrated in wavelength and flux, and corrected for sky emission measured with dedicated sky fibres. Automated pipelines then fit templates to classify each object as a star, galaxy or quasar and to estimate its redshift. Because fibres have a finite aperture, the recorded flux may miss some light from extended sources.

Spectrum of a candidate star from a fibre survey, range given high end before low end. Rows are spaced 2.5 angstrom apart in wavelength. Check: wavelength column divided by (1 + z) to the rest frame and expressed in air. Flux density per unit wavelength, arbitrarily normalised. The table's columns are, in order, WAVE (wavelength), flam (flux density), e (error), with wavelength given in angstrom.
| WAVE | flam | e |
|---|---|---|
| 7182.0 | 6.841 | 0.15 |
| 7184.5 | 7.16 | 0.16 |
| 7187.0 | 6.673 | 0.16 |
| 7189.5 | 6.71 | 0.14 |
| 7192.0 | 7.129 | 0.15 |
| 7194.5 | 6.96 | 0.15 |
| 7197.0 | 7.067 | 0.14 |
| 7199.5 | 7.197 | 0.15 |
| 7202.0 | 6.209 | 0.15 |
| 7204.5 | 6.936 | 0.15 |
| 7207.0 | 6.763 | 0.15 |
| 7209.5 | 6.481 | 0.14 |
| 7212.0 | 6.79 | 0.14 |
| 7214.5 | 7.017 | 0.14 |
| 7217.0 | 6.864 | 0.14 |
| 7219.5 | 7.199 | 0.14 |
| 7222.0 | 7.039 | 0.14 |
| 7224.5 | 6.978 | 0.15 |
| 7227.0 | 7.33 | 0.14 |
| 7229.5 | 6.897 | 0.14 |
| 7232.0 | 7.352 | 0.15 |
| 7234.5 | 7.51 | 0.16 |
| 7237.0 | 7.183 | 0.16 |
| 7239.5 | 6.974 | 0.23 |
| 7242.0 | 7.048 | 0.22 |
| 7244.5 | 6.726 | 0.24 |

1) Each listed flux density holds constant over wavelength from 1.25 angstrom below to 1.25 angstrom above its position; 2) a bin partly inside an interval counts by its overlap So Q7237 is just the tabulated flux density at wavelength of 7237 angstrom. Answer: 7.183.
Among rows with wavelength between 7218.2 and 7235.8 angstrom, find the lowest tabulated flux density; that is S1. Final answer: 6.897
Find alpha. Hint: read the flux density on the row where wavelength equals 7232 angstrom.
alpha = 7.352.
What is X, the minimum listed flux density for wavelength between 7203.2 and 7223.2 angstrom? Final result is 6.481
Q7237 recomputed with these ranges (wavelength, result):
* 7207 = 6.763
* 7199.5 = 7.197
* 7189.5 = 6.71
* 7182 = 6.841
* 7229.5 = 6.897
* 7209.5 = 6.481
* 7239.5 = 6.974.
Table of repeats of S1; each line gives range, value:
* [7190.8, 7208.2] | 6.209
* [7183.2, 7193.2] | 6.673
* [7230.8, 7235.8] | 7.352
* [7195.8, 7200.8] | 7.067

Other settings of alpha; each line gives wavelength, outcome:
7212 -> 6.79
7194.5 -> 6.96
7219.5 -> 7.199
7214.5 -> 7.017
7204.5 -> 6.936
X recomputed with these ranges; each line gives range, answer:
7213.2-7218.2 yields 6.864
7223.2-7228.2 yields 6.978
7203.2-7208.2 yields 6.763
